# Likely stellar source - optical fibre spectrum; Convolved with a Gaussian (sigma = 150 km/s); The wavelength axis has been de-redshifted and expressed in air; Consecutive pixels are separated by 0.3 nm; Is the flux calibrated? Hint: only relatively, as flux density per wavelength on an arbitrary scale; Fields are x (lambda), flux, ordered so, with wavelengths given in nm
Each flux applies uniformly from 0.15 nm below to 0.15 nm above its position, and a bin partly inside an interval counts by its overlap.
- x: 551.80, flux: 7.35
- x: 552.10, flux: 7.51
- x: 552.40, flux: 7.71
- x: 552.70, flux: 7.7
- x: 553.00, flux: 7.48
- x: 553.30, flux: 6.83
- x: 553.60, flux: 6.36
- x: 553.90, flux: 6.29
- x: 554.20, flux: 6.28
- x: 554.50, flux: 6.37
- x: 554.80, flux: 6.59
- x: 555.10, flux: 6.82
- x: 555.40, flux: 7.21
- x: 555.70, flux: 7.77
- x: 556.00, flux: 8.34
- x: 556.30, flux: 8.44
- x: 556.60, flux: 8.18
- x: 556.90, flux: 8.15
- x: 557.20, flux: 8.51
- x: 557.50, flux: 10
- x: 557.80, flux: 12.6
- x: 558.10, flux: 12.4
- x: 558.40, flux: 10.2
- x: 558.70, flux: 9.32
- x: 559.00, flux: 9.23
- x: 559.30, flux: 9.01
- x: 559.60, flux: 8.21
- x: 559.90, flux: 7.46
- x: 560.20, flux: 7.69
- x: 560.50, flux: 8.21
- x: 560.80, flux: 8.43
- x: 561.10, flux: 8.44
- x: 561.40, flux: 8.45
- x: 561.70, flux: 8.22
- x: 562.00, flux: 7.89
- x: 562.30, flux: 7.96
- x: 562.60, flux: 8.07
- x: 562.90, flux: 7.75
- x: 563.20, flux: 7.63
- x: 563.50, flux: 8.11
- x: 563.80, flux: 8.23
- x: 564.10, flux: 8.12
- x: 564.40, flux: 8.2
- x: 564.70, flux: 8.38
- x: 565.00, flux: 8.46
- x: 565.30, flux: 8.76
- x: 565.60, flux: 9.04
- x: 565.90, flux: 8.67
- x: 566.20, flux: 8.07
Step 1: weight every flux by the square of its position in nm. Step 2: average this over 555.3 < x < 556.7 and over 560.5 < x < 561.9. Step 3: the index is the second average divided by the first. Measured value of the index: 1.06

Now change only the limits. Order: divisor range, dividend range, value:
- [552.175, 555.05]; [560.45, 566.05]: 1.25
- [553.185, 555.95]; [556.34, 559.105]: 1.46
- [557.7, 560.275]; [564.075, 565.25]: 0.89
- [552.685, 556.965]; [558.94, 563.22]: 1.16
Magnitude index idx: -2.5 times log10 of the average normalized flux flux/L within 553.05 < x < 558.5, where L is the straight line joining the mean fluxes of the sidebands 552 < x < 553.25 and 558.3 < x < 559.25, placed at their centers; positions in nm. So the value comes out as 0.06 mag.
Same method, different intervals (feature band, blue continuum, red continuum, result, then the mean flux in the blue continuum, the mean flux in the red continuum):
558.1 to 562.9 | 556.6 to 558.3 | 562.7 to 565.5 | 0.086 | 10.1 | 8.2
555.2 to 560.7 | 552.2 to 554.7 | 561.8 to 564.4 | -0.203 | 6.88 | 7.99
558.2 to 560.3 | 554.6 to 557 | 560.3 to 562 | -0.102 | 7.65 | 8.29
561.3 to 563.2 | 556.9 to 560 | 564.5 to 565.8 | 0.136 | 9.66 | 8.64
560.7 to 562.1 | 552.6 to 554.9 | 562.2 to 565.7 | -0.061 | 6.72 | 8.22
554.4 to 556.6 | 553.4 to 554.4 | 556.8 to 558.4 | 0.092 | 6.34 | 10.4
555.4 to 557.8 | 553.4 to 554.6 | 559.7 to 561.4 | -0.223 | 6.34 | 8.09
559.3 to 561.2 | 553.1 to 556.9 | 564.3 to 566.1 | -0.033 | 7.17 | 8.58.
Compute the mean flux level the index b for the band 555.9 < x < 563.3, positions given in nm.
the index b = 8.76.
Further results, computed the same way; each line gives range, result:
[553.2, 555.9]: 6.75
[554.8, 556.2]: 7.47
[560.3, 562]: 8.29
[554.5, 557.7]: 8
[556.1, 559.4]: 9.63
